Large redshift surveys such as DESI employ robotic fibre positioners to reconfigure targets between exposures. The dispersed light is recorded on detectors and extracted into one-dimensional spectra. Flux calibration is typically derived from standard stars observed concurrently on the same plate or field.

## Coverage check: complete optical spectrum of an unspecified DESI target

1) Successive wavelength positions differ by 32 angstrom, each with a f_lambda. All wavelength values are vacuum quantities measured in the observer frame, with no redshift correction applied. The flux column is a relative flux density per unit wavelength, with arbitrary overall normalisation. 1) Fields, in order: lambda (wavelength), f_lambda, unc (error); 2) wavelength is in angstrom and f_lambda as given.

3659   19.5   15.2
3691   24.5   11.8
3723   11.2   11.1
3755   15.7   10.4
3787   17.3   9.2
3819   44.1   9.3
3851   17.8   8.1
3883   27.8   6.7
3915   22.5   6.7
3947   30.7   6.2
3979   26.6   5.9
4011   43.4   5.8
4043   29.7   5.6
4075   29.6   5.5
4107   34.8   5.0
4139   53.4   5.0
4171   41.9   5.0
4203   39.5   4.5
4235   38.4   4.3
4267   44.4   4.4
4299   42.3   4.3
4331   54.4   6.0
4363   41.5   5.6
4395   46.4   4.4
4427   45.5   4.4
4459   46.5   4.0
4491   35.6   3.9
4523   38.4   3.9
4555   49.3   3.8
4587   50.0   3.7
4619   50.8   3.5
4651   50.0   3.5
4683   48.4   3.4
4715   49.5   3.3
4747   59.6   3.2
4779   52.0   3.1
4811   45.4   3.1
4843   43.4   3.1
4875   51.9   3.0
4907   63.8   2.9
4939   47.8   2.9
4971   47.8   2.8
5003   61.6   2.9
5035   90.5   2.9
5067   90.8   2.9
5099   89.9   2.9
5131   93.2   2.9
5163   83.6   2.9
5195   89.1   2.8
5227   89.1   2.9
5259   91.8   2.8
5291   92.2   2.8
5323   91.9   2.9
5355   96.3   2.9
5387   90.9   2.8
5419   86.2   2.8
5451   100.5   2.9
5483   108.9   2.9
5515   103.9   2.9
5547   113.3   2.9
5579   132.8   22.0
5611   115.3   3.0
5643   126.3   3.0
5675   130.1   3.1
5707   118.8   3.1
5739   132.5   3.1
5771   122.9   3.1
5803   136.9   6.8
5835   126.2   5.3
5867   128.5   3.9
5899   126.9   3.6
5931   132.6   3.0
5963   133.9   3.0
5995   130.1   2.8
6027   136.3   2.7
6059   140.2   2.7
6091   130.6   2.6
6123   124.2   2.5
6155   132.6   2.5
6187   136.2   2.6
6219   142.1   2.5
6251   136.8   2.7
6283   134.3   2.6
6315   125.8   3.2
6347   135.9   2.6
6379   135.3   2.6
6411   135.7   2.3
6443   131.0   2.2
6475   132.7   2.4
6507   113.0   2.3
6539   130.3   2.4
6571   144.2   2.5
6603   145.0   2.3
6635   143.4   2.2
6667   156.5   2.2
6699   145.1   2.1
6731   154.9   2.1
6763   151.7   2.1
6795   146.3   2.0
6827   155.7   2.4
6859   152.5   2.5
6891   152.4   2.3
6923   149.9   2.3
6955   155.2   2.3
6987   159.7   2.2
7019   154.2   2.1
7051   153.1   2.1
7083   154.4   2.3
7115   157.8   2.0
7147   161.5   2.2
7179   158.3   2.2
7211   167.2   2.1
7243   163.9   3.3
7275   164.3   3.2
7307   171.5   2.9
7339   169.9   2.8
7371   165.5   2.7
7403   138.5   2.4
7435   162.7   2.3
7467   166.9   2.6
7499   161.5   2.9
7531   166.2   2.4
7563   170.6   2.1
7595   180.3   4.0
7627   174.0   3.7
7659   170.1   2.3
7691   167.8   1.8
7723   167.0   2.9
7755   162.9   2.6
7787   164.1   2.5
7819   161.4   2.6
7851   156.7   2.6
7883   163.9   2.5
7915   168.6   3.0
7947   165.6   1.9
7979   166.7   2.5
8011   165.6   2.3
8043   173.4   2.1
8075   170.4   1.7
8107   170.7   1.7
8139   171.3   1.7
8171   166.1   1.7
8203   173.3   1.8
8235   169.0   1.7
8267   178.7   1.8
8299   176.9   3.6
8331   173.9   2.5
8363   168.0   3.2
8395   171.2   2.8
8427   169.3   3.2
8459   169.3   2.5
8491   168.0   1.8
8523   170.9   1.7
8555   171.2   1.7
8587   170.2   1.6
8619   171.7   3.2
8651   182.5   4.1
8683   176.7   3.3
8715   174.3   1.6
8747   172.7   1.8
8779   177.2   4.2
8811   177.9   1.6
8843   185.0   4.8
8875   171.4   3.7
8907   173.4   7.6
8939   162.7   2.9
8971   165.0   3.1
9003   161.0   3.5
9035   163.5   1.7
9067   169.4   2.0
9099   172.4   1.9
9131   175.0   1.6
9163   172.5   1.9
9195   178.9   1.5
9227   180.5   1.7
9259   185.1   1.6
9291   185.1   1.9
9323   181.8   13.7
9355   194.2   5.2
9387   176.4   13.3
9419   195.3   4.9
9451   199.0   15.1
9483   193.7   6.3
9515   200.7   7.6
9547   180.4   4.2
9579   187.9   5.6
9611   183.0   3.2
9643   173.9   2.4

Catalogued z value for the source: 0.257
